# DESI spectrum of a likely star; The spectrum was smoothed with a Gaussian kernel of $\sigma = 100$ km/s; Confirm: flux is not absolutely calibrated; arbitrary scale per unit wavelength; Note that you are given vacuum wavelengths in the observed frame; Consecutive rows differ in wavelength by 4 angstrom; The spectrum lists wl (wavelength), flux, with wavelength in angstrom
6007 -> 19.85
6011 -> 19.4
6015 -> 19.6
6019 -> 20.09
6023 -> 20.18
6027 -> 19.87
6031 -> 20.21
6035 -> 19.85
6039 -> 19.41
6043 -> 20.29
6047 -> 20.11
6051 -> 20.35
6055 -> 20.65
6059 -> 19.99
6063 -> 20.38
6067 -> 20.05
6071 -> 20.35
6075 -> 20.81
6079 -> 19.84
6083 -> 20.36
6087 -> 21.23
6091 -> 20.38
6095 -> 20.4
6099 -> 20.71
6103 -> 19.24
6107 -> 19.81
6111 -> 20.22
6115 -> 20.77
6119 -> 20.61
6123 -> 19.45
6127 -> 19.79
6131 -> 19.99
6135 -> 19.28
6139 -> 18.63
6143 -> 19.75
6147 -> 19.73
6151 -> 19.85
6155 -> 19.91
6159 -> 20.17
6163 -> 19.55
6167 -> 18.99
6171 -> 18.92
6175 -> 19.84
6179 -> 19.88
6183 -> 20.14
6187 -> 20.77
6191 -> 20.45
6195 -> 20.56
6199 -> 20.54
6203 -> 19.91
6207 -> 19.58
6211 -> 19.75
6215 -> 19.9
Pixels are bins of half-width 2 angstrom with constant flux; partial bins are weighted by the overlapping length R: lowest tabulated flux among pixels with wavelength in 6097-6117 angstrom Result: 19.24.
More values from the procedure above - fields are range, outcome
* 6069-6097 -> 19.84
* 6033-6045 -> 19.41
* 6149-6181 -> 18.92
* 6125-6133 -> 19.79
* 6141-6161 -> 19.73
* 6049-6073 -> 19.99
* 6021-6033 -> 19.87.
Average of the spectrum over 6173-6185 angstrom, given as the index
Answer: 20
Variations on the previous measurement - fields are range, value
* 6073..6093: 20.5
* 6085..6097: 20.7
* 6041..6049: 20.2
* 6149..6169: 19.7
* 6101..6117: 20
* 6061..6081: 20.3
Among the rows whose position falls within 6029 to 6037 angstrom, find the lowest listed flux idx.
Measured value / 19.85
